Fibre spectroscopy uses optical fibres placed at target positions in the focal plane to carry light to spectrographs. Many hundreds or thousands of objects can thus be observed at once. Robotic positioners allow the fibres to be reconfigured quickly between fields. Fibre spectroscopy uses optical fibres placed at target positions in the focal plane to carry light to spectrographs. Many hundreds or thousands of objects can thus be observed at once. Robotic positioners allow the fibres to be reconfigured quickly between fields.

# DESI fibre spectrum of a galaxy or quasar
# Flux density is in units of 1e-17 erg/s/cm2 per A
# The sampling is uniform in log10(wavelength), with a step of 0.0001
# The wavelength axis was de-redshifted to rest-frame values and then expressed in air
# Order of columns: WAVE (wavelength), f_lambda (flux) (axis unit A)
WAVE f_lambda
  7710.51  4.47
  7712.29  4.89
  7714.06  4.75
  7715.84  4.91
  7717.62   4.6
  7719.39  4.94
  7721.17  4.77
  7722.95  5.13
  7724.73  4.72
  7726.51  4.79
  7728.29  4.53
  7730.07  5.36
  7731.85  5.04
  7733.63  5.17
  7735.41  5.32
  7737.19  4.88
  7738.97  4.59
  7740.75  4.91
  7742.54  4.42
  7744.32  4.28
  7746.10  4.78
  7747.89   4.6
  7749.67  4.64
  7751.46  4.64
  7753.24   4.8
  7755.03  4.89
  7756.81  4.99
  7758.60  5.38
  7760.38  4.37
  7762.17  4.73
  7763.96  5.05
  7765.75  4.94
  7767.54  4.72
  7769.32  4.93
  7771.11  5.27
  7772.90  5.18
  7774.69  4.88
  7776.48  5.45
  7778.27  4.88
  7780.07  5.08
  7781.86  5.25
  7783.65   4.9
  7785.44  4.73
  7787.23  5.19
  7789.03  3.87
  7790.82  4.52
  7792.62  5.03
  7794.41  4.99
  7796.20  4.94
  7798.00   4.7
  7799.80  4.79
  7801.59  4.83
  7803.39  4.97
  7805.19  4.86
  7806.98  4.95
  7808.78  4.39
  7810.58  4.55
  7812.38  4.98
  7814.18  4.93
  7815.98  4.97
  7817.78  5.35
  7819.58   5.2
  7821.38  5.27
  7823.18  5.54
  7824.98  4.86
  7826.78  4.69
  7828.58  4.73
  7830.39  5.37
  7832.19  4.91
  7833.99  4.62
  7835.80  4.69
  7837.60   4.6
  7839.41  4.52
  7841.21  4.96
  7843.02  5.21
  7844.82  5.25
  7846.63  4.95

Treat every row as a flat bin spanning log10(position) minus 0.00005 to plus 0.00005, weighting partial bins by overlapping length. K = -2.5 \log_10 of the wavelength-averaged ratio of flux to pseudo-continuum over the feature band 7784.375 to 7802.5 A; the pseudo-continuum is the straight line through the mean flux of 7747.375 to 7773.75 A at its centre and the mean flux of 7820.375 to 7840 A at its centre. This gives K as 0.029 mag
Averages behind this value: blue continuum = 4.88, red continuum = 4.9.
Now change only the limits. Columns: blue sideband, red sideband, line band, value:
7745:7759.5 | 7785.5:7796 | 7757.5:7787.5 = -0.047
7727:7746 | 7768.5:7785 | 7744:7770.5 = 0.037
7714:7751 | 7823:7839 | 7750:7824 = -0.020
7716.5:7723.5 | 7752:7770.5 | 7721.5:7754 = 0.012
